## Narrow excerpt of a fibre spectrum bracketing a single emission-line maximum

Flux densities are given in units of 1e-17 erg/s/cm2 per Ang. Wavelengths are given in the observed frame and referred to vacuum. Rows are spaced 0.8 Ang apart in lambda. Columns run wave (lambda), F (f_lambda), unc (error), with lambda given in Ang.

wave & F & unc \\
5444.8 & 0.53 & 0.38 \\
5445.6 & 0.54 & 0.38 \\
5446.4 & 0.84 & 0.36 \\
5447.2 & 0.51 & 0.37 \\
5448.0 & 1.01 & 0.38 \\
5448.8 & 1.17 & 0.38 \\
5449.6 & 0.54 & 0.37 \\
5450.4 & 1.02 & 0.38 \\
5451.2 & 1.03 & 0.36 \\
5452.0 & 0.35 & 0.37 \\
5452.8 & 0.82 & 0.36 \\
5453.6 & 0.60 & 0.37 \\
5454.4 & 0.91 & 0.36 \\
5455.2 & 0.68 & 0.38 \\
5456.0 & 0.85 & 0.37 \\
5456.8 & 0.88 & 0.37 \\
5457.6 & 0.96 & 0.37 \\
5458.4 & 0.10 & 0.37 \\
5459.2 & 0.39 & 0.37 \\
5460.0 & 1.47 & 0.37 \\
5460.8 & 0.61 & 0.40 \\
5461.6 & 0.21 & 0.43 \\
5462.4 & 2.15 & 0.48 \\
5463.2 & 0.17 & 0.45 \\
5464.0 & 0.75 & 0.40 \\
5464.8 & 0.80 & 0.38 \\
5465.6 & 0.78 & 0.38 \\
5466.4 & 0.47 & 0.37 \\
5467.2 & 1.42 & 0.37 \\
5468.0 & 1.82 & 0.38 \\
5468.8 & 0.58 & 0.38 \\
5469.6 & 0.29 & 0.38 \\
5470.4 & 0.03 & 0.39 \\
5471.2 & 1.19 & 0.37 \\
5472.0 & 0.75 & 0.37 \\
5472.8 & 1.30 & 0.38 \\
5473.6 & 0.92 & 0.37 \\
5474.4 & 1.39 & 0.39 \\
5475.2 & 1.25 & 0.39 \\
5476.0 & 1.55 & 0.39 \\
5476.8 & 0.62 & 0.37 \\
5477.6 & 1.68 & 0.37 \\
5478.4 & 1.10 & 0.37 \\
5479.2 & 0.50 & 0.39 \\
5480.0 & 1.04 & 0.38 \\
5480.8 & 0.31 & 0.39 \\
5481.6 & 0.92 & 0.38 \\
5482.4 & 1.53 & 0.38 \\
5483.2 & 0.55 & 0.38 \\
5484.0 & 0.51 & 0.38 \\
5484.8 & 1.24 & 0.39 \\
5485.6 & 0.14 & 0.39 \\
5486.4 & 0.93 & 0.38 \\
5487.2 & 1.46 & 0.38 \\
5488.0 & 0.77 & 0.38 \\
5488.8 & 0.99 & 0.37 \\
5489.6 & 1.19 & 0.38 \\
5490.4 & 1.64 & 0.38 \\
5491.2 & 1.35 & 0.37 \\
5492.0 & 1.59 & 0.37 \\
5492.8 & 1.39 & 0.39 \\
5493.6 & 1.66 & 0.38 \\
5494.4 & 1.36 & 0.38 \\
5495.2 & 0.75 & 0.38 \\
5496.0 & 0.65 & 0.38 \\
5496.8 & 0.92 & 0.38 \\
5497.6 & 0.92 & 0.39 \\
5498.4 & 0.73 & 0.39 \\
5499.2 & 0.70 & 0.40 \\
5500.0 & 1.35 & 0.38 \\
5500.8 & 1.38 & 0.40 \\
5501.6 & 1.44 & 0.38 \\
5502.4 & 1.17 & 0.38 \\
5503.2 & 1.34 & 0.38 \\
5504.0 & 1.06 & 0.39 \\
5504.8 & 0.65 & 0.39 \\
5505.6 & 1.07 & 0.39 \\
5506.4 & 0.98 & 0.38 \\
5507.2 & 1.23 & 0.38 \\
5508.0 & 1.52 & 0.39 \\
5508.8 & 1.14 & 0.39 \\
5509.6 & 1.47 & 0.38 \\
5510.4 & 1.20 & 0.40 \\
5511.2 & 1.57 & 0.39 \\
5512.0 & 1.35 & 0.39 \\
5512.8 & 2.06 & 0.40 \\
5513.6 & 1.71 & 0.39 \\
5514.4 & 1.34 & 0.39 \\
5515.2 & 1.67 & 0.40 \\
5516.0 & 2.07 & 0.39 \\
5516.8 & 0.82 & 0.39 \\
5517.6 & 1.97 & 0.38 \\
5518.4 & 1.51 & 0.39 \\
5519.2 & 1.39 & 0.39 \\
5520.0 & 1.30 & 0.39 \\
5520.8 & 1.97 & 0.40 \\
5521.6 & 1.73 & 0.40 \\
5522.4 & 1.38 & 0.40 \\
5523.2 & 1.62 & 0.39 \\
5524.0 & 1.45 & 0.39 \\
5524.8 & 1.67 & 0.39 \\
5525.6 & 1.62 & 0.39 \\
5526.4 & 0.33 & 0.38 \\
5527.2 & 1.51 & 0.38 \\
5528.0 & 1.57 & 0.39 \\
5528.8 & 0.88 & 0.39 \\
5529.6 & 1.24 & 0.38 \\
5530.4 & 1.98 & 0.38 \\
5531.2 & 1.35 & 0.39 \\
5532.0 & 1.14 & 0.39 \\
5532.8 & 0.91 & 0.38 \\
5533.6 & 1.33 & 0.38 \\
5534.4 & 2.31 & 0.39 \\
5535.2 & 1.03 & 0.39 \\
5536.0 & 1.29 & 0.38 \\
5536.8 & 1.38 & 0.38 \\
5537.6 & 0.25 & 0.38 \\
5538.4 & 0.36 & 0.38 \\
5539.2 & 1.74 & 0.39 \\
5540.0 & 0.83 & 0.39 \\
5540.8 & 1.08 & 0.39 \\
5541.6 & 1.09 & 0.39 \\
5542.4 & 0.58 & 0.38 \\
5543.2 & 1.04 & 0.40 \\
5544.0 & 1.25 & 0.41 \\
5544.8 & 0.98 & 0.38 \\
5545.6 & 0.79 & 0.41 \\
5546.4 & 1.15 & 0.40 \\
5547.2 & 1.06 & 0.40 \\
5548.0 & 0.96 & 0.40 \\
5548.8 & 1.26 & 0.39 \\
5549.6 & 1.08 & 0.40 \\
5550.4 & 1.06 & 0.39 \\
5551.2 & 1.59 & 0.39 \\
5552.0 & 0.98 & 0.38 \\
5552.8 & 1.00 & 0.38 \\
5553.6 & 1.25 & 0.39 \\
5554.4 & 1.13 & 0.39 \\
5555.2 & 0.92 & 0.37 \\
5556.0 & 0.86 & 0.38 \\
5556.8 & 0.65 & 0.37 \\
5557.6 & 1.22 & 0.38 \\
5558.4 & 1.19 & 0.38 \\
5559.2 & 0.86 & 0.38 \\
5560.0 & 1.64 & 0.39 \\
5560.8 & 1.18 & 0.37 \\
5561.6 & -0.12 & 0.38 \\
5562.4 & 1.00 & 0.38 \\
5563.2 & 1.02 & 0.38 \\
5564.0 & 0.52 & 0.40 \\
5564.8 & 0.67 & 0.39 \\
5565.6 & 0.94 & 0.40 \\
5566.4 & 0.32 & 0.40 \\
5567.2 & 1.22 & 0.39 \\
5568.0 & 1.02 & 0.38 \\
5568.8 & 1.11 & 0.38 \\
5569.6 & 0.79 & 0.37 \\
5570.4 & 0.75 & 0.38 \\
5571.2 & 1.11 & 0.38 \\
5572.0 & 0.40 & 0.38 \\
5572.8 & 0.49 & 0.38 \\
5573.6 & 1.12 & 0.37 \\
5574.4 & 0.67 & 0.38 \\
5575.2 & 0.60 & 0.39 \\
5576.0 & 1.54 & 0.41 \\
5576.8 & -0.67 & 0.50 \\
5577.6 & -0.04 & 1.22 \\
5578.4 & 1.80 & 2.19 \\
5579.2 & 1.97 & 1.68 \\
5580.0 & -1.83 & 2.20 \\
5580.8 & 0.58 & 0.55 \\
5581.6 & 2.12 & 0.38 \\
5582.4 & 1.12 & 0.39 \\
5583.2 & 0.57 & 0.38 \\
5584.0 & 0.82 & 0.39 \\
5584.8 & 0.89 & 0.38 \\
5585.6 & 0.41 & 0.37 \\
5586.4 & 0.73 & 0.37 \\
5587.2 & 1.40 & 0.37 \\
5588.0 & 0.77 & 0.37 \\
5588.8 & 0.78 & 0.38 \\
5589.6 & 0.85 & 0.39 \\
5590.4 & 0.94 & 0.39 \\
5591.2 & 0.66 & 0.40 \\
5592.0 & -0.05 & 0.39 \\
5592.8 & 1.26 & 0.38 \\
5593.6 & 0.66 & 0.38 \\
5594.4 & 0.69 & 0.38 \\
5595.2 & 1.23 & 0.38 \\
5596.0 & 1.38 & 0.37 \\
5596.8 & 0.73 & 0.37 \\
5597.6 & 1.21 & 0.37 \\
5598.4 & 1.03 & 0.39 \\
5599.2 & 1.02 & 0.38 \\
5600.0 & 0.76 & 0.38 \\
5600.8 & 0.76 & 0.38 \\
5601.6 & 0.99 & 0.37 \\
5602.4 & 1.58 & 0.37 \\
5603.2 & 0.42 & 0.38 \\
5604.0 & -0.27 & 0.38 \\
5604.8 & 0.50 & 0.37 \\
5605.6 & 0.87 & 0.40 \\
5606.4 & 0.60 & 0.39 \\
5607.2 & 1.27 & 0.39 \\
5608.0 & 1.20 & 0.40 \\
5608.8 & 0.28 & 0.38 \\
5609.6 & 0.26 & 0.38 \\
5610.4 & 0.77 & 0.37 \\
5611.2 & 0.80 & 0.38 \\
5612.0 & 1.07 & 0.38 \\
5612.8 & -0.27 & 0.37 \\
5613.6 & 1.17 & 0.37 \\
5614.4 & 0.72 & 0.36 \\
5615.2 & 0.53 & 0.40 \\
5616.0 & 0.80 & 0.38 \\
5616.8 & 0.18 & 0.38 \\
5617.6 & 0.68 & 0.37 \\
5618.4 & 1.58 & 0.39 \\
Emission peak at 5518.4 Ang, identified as Mg II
